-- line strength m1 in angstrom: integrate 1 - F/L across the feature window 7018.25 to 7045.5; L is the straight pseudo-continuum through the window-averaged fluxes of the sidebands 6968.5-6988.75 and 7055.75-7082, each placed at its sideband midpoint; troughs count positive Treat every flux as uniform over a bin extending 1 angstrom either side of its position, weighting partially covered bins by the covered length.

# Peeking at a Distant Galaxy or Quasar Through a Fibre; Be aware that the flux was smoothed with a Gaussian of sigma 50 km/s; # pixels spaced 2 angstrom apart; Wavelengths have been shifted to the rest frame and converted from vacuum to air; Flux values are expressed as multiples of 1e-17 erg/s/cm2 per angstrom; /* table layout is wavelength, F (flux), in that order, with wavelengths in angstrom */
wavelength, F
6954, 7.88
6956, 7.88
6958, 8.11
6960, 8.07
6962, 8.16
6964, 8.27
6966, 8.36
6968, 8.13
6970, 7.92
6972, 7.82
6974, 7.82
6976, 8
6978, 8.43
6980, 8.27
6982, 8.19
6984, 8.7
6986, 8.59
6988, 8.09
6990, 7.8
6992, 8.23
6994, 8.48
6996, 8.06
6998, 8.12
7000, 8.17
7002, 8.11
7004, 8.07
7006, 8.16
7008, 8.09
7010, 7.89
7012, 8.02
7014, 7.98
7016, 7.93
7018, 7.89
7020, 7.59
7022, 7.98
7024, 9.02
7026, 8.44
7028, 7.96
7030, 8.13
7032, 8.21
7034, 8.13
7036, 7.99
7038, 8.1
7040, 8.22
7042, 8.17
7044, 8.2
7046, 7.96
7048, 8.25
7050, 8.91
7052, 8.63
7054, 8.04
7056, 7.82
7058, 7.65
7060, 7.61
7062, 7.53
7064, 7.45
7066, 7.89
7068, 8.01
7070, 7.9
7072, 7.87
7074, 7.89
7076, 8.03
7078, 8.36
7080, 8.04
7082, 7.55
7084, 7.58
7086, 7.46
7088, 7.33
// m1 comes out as -0.6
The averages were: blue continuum 8.18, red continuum 7.84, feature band 8.15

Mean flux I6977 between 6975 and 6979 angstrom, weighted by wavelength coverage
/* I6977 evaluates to 8.21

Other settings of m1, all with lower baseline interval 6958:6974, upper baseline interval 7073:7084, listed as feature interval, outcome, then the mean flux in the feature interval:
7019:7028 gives -0.2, 8.22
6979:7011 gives -0.6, 8.19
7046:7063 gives -0.2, 8.05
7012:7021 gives 0.2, 7.87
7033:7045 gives -0.2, 8.13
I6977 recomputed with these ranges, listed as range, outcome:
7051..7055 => 8.34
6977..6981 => 8.35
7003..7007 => 8.12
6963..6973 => 8.1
